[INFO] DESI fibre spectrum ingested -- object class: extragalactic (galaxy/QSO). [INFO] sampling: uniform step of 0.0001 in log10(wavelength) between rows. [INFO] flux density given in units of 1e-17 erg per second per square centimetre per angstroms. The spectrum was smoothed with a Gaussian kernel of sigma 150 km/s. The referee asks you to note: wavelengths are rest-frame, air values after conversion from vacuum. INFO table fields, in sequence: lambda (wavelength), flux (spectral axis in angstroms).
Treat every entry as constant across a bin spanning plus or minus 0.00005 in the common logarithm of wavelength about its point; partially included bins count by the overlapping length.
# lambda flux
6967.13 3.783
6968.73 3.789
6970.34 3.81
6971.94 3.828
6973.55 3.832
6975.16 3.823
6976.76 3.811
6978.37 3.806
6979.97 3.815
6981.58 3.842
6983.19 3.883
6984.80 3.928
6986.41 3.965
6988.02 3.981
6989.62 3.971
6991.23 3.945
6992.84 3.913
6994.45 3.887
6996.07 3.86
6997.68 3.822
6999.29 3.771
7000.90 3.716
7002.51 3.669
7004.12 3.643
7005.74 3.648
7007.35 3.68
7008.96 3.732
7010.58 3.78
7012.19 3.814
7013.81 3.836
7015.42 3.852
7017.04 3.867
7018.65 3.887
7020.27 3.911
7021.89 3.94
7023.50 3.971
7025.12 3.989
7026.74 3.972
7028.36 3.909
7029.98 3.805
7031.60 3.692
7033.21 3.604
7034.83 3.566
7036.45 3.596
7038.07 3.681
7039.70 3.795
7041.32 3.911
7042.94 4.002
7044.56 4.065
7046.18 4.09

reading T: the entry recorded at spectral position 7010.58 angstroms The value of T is 3.78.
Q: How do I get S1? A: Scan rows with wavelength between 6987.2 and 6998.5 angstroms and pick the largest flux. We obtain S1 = 3.981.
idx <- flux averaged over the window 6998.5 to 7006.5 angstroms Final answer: 3.69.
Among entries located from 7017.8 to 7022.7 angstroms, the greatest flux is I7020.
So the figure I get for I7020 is 3.94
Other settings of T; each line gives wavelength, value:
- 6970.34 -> 3.81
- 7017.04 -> 3.867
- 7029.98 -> 3.805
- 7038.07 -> 3.681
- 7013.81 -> 3.836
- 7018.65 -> 3.887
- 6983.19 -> 3.883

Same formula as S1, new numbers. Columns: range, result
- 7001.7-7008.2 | 3.68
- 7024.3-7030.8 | 3.989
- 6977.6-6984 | 3.883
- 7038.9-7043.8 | 4.002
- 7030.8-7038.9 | 3.692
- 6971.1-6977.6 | 3.832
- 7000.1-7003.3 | 3.716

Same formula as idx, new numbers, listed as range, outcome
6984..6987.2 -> 3.94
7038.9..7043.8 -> 3.91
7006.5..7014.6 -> 3.77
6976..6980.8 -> 3.81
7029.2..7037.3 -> 3.66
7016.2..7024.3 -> 3.92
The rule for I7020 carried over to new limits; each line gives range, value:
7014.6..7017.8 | 3.867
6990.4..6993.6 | 3.945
